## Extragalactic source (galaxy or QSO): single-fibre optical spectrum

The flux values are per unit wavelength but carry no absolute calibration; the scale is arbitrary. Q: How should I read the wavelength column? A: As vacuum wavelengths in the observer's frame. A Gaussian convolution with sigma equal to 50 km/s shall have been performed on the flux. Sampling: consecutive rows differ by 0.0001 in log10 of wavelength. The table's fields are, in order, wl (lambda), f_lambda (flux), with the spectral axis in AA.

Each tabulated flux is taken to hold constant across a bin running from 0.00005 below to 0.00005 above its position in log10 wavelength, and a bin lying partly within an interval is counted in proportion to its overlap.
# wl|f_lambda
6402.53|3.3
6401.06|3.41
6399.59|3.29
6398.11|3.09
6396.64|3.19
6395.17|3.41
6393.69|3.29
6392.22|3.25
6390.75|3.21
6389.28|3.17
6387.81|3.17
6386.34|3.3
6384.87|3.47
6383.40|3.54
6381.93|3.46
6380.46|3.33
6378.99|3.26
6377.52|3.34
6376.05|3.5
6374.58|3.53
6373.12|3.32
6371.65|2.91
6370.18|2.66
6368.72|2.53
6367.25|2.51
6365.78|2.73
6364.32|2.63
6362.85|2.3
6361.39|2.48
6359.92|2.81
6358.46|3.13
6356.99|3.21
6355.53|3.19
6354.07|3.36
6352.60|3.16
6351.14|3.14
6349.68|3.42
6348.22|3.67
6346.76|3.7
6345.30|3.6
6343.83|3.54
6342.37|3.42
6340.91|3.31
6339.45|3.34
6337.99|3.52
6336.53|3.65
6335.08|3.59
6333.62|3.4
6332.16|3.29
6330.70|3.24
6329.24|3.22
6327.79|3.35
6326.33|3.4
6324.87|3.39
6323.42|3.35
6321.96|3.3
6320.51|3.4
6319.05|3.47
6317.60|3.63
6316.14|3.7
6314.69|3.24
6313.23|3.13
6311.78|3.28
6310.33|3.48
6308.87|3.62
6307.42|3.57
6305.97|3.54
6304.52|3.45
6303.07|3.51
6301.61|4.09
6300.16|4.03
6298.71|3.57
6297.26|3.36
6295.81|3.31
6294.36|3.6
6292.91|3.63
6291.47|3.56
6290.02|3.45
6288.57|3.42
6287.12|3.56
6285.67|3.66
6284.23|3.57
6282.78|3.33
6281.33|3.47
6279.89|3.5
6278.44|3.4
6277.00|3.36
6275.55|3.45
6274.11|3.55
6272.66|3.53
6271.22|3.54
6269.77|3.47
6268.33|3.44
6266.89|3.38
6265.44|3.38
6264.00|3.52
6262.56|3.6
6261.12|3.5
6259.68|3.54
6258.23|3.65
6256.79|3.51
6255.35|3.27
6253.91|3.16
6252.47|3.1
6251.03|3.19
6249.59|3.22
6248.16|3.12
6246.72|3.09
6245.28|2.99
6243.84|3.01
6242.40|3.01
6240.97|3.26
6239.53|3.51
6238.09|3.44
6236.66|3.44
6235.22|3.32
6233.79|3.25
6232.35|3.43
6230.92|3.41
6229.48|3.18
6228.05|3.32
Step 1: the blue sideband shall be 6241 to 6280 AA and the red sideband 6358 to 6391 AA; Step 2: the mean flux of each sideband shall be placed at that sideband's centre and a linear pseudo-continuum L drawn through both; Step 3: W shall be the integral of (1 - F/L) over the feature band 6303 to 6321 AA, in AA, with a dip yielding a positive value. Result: -1.38 AA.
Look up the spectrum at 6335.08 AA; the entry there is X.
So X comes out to 3.59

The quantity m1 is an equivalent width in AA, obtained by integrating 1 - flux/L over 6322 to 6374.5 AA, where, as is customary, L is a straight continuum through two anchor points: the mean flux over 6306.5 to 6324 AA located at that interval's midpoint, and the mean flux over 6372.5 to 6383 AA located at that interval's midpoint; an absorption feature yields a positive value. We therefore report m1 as 3.4 AA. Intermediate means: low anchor 3.43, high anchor 3.4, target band 3.19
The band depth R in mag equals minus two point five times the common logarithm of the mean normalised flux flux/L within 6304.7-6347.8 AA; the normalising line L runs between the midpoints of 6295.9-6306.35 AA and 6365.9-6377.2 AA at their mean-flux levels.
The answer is -0.013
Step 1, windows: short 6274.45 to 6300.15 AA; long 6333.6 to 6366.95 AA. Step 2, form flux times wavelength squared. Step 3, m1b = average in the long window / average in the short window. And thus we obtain 0.9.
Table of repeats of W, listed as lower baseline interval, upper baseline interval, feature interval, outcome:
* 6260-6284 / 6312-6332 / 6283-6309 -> -1.21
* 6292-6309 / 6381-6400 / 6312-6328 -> 0.66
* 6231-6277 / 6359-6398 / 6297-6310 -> -1.58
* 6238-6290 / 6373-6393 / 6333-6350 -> -0.79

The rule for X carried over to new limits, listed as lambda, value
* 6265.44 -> 3.38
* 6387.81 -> 3.17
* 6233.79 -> 3.25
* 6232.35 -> 3.43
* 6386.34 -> 3.3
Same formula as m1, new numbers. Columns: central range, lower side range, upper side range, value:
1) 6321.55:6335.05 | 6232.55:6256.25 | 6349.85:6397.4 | -0.8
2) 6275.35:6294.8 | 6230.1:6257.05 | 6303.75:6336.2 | -0.9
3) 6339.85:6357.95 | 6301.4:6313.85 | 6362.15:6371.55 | -3.3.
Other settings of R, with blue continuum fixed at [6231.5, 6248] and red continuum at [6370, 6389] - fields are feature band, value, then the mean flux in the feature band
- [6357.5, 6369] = 0.24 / 2.65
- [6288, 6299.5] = -0.07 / 3.49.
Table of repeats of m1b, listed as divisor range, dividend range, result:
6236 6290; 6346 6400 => 0.96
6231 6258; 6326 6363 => 1.05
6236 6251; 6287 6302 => 1.14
